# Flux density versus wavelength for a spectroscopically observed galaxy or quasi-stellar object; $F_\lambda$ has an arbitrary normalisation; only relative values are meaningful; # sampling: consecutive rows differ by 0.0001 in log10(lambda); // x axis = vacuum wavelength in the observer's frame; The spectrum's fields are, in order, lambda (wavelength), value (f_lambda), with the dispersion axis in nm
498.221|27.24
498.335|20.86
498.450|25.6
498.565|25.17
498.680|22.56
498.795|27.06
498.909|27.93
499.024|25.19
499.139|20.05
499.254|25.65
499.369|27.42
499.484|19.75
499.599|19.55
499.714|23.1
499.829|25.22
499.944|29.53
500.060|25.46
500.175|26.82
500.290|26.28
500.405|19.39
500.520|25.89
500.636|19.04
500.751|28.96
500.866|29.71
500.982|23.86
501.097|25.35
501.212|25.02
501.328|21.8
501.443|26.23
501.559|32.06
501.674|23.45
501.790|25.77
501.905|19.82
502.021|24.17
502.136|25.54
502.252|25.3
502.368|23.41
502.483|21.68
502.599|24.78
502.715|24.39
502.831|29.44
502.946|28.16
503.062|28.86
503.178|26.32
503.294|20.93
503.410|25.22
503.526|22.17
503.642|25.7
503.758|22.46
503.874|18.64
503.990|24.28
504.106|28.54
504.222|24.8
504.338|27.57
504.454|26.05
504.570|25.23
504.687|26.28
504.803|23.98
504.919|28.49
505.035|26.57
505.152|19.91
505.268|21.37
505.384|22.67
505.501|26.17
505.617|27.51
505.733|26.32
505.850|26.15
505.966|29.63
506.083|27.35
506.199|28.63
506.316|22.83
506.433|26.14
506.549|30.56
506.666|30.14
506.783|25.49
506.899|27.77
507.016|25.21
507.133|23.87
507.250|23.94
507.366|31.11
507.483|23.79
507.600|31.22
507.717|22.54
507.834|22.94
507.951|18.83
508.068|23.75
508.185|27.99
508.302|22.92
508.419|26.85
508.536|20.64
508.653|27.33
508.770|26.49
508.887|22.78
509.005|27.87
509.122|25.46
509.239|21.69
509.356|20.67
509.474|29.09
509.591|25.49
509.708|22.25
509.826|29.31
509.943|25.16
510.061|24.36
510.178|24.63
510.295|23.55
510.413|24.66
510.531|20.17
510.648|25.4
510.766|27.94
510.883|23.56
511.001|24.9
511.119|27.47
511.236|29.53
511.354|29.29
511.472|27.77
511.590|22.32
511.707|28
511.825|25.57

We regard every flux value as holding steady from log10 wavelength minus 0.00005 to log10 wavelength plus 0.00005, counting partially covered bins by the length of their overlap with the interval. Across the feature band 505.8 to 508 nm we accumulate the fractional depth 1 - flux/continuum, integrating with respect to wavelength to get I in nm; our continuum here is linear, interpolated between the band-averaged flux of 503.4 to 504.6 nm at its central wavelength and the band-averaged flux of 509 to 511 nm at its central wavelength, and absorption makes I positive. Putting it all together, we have -0.14 nm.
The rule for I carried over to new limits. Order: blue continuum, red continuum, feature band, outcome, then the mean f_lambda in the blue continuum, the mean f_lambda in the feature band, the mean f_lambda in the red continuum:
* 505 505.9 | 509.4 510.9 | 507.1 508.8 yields -0.01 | 24.5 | 24.9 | 25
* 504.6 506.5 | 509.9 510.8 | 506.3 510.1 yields -0.07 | 25.6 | 25.4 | 24.4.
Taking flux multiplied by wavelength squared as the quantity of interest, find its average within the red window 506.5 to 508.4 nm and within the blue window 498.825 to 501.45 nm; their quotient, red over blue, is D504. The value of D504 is 1.07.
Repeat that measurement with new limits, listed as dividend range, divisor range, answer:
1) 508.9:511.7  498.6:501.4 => 1.07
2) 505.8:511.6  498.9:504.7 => 1.06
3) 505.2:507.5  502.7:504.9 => 1.05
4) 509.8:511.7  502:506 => 1.05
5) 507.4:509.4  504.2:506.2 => 0.96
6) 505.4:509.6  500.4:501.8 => 1.04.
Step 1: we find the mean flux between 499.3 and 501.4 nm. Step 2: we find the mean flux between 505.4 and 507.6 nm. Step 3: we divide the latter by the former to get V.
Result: 1.1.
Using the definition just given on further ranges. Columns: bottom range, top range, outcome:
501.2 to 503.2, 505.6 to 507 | 1.08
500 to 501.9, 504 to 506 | 1.02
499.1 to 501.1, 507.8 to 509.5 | 0.99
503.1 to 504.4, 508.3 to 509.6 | 1.02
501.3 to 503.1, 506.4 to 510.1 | 1.00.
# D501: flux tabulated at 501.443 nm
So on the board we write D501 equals 26.23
